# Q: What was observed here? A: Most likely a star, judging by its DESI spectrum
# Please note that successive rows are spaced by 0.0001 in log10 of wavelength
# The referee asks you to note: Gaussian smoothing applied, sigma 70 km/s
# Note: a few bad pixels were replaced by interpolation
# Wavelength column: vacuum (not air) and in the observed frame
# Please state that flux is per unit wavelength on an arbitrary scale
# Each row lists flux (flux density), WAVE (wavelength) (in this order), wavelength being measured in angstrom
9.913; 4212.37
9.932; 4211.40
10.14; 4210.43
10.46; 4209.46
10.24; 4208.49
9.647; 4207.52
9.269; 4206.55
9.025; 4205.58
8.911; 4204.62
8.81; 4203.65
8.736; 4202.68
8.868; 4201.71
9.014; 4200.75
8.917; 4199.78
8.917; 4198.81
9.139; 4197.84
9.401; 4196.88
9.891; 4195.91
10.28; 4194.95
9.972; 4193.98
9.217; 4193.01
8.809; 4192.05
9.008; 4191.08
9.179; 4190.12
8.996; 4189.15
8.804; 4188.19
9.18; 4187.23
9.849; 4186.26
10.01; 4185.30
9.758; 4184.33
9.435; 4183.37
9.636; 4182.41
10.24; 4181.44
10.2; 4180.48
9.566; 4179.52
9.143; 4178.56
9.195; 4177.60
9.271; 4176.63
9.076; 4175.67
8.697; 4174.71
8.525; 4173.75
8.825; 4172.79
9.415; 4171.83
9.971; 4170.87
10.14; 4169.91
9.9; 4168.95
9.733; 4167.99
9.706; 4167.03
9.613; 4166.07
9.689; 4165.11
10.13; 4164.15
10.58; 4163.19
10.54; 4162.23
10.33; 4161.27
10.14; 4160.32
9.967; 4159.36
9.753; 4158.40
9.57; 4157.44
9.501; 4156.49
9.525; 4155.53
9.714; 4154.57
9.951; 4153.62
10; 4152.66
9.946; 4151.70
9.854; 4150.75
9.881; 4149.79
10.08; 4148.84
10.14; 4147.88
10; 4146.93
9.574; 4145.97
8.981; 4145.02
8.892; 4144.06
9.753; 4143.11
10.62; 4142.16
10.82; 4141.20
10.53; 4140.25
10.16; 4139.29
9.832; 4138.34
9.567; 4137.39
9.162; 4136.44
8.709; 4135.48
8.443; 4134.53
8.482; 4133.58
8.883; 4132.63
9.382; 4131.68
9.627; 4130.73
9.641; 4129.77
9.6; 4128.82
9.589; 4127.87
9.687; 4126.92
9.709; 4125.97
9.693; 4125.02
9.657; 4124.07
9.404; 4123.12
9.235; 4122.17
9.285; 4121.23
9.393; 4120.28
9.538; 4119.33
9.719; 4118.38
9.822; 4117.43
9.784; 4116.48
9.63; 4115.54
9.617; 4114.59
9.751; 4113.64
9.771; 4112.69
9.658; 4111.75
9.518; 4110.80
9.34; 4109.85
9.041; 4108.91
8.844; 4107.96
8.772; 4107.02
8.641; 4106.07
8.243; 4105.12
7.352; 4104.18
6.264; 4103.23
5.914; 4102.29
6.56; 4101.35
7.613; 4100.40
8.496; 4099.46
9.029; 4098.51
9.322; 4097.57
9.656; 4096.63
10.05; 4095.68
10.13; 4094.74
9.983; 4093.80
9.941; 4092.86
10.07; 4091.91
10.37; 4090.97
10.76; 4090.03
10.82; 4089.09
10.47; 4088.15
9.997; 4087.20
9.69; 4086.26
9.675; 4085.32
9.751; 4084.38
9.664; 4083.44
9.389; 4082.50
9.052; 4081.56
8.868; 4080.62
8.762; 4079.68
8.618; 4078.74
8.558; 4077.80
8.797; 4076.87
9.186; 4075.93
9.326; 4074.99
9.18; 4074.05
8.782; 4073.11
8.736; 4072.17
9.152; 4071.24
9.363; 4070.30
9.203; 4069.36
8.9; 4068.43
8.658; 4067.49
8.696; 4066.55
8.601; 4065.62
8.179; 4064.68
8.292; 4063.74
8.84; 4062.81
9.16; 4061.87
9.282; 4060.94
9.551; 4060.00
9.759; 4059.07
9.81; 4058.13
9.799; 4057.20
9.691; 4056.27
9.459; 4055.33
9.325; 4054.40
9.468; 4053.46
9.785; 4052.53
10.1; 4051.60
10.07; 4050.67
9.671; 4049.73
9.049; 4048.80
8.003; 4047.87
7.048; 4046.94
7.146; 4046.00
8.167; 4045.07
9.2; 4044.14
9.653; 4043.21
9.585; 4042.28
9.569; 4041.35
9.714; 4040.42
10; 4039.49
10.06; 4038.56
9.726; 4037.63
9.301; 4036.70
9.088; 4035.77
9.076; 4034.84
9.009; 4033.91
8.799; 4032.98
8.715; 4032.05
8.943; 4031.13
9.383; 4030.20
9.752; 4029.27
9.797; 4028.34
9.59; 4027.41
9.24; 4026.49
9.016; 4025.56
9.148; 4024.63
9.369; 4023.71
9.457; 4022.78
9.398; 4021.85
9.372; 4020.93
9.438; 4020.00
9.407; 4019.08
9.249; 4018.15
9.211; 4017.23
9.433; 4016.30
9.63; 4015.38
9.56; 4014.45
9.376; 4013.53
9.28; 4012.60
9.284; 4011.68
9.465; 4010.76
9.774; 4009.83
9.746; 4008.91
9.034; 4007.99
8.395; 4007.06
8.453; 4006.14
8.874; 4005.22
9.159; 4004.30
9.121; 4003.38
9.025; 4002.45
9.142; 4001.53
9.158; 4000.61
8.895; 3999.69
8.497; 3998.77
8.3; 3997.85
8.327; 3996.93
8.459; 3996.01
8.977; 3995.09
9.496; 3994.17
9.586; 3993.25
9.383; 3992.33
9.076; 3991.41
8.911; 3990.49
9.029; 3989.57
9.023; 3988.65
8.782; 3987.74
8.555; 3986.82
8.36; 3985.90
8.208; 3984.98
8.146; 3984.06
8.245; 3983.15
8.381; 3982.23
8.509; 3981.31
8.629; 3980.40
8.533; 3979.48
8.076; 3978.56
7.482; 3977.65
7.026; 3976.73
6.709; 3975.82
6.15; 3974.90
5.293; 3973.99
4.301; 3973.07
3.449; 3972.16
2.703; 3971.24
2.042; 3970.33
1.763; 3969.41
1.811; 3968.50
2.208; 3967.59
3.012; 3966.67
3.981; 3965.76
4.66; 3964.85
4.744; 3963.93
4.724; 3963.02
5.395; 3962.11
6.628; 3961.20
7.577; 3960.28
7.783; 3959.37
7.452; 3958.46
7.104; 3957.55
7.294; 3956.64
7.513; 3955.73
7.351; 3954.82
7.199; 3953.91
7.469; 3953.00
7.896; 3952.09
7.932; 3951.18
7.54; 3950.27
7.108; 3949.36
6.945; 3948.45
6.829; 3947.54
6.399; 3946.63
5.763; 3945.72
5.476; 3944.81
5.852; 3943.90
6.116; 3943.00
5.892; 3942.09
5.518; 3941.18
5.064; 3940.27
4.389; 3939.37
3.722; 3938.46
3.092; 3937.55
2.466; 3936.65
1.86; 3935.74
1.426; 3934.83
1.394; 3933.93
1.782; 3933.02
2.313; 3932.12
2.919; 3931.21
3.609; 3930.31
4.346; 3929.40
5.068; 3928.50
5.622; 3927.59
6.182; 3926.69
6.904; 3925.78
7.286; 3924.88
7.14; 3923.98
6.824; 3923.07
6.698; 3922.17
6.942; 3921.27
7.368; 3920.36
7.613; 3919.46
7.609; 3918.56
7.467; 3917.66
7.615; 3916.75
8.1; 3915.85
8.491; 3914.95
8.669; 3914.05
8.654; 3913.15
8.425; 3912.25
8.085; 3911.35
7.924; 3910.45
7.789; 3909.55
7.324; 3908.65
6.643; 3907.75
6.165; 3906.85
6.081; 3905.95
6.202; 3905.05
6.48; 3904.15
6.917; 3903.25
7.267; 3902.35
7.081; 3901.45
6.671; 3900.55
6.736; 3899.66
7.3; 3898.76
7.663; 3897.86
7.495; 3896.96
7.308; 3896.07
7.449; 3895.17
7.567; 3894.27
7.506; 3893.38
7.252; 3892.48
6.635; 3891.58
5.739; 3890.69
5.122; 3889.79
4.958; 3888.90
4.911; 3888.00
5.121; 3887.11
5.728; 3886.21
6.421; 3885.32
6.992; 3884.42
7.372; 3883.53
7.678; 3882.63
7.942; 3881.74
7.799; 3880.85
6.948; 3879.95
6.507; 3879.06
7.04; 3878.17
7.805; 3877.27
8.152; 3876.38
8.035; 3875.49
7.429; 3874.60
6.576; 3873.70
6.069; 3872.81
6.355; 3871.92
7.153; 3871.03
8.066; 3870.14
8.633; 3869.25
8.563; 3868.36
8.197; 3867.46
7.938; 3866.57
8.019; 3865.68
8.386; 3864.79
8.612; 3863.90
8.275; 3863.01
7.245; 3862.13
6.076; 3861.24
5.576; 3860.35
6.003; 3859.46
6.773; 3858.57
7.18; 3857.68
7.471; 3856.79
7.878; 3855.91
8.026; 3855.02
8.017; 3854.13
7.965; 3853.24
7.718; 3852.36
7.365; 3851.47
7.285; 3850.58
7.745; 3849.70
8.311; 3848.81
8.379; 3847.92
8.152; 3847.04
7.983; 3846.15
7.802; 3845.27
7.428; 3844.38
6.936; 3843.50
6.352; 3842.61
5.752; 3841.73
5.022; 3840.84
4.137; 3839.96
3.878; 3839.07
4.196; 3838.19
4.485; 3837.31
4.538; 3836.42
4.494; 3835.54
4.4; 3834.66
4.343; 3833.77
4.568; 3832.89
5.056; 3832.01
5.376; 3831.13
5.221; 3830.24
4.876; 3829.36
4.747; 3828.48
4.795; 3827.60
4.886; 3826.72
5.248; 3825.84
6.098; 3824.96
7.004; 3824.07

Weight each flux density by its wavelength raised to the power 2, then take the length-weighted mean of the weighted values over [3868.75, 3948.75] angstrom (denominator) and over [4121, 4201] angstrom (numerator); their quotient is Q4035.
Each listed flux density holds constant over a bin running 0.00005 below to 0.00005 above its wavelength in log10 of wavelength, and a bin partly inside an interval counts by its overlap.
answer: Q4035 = 1.71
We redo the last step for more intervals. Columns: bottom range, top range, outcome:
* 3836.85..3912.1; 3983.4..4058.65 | 1.41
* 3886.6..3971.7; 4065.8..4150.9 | 1.71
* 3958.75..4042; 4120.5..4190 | 1.28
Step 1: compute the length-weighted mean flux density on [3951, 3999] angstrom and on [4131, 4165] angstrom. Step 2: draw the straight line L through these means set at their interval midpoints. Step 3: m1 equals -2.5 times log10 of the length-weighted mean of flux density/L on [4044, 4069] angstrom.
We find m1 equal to -0.10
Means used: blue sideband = 6.9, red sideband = 9.75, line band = 9.03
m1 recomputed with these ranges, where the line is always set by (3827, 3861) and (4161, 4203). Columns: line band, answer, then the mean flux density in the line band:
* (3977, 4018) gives -0.155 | 8.88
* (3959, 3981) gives 0.387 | 5.21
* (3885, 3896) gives 0.072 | 6.24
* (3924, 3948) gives 0.482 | 4.56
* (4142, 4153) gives -0.073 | 9.79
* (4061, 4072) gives -0.060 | 8.84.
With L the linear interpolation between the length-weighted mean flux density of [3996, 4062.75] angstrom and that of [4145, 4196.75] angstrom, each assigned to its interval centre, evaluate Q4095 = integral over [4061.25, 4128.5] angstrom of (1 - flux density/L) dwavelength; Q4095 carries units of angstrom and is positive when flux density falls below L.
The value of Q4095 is 1.79 angstrom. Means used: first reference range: 9.23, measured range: 9.17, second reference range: 9.65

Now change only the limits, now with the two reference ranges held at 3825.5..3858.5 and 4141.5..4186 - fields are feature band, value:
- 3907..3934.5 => 2.4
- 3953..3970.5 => 4.9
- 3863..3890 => -2.6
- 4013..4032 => -2.8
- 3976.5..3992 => -1.4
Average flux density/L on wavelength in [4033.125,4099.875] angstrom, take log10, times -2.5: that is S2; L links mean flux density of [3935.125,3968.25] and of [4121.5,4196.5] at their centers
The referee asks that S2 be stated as -0.18 mag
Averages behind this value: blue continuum 5.73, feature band 9.31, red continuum 9.62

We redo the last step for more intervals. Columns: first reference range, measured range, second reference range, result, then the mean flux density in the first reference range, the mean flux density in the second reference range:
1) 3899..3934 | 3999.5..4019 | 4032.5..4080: -0.120 mag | 6.53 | 9.12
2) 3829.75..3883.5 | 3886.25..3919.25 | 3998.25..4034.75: 0.074 mag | 6.86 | 9.22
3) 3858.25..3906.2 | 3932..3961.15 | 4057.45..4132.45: 0.336 mag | 7.04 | 9.21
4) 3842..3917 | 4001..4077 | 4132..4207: -0.084 mag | 7.28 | 9.54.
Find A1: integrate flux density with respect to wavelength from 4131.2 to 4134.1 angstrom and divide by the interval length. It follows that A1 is 8.93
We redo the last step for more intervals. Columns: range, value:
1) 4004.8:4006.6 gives 8.68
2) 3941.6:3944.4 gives 5.94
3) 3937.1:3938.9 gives 3.4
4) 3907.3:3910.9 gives 7.42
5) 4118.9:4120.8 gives 9.45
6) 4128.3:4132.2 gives 9.54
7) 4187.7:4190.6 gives 9.01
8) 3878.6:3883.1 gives 7.38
